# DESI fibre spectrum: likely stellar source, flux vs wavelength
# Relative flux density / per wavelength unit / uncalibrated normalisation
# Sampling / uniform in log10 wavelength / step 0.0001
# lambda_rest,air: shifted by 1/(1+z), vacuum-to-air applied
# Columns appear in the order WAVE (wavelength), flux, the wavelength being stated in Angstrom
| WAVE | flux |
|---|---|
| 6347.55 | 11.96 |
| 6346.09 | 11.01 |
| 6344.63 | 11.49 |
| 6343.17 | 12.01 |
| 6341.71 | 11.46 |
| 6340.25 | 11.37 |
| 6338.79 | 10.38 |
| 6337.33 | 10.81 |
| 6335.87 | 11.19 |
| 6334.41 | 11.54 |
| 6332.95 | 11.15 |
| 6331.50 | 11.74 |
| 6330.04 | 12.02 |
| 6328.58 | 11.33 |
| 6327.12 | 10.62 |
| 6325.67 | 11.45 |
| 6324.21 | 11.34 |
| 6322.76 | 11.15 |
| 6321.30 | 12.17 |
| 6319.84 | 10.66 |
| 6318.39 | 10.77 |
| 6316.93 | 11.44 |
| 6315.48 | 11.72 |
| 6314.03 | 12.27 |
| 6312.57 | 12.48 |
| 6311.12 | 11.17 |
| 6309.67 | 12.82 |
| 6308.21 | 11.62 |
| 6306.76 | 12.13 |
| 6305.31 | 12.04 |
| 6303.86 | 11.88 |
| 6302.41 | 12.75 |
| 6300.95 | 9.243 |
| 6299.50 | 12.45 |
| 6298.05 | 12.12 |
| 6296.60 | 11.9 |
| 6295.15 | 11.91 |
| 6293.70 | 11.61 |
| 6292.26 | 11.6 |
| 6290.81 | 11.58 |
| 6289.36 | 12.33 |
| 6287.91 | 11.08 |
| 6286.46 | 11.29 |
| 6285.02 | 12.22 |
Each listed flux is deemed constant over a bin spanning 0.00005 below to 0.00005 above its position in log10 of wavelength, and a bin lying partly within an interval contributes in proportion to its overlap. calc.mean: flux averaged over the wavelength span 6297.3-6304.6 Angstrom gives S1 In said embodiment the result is 11.7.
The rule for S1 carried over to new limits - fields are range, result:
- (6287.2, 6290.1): 11.7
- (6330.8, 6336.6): 11.4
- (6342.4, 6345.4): 11.7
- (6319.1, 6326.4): 11.4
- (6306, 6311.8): 11.9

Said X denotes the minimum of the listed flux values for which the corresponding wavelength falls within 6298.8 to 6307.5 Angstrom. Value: 9.243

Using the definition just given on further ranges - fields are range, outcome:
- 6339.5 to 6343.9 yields 11.37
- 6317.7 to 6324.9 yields 10.66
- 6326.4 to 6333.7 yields 10.62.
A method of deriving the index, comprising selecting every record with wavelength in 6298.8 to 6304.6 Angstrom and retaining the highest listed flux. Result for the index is 12.75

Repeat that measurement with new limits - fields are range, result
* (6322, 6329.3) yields 11.45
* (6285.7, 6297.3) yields 12.33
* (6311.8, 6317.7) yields 12.48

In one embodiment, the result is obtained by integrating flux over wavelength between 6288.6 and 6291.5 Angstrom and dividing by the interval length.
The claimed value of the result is 11.9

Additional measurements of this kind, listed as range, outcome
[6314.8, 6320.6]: 11.1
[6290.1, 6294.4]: 11.6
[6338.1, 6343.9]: 11.3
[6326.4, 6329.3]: 11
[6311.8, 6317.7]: 12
